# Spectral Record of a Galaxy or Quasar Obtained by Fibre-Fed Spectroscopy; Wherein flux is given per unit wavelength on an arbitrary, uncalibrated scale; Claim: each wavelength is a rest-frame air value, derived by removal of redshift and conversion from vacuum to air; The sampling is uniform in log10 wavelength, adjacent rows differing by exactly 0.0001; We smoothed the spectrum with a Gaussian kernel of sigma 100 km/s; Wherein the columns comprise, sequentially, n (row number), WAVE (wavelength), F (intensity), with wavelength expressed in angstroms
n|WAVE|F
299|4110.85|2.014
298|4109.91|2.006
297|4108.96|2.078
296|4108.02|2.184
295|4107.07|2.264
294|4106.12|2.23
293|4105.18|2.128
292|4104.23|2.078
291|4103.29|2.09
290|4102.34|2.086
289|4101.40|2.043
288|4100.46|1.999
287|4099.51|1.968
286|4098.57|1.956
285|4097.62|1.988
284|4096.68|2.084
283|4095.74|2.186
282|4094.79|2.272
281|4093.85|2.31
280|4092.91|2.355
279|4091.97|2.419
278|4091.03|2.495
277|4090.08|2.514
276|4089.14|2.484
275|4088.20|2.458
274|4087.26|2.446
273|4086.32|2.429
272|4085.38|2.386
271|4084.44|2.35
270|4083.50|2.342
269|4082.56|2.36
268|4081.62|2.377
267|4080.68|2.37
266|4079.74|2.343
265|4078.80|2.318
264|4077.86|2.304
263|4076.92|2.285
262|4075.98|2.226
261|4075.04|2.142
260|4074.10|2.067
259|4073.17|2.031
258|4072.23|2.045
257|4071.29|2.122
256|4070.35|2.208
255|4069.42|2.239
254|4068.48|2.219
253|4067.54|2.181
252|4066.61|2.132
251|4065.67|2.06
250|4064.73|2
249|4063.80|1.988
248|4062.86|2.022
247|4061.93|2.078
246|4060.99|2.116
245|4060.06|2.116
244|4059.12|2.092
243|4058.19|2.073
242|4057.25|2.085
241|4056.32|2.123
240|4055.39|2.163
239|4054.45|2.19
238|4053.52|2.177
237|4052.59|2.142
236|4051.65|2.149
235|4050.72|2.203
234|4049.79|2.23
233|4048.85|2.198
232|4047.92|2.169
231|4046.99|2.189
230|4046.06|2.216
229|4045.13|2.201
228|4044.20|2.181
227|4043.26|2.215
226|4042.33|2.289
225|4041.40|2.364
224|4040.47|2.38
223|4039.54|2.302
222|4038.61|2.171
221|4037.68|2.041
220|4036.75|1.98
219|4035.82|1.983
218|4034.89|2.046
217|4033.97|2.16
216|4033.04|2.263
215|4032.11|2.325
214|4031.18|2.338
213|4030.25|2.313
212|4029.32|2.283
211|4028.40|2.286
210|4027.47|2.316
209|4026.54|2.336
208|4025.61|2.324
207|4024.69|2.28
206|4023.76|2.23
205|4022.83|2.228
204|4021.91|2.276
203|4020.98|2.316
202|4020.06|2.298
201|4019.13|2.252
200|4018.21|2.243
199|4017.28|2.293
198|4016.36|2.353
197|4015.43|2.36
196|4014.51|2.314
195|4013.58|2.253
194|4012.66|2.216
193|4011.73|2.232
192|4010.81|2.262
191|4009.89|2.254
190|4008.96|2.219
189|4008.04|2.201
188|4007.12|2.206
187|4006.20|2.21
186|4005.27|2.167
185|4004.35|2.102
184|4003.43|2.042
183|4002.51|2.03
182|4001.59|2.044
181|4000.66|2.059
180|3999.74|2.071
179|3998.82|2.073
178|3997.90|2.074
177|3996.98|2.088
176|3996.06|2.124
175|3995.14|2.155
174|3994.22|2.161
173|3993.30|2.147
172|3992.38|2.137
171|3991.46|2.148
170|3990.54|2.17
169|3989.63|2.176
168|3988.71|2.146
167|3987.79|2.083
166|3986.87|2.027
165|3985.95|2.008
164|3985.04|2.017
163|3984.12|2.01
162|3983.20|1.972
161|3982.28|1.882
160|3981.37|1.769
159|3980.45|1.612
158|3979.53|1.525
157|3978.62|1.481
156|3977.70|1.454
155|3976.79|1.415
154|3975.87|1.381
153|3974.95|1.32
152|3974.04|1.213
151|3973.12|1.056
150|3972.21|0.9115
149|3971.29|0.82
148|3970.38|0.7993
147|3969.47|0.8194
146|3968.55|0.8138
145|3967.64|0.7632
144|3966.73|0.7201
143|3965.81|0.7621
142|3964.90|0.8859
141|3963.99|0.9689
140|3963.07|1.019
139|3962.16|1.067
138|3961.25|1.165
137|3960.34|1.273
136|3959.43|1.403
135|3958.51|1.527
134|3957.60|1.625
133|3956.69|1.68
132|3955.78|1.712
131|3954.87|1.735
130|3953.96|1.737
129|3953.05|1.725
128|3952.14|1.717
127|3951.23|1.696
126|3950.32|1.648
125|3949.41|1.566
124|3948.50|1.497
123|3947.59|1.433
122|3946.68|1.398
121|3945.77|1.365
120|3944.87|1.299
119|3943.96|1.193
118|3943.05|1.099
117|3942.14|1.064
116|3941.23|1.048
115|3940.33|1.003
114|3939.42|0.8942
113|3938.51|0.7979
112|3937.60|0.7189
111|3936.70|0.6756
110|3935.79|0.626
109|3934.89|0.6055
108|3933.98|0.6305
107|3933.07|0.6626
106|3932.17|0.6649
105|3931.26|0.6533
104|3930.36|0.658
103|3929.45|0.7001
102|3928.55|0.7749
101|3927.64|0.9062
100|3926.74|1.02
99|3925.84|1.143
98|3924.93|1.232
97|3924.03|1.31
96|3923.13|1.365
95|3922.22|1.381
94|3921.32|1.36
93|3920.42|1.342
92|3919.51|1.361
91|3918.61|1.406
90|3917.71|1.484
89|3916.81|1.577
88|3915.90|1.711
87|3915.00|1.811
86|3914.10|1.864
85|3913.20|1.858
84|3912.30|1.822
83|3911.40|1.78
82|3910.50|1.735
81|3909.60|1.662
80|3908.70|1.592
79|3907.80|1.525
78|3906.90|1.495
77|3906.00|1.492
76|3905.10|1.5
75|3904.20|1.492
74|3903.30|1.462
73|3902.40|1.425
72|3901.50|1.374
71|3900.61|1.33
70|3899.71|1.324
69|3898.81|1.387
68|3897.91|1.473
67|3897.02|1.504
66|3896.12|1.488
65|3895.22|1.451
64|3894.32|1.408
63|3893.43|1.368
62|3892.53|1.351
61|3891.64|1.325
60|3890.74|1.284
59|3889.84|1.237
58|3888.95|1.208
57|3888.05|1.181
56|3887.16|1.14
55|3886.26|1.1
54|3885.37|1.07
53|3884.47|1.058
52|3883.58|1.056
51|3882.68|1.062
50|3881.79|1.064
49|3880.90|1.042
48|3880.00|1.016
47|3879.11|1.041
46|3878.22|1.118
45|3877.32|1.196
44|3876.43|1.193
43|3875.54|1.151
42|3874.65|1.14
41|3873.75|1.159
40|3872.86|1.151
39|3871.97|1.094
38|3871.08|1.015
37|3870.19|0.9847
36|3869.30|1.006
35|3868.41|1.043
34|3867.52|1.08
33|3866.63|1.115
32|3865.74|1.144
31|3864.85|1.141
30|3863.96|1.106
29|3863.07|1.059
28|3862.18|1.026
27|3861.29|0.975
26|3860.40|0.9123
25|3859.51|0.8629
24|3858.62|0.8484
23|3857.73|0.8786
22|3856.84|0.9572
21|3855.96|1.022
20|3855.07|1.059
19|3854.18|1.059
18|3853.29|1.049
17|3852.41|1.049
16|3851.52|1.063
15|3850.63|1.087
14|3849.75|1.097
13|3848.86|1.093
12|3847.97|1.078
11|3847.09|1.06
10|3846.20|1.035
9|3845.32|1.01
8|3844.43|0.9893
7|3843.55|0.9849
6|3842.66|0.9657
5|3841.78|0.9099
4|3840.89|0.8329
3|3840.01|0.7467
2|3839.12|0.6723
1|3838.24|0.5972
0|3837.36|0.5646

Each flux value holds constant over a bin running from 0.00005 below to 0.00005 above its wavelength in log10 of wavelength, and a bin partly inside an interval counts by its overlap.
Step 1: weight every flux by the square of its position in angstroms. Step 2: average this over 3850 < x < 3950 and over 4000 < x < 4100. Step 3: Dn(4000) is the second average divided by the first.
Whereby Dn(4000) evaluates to 2.0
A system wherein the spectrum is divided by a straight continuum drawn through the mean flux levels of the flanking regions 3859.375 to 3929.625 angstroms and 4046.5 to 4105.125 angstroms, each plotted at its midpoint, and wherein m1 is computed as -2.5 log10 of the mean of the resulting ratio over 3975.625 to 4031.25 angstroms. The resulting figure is -0.15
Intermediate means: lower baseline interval 1.28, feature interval 2.11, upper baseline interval 2.2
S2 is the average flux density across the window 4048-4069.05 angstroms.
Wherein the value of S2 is 2.13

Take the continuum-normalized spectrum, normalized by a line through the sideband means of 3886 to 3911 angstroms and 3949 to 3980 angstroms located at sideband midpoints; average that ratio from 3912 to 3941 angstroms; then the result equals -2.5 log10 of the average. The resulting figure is 0.21 mag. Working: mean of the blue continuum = 1.41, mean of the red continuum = 1.28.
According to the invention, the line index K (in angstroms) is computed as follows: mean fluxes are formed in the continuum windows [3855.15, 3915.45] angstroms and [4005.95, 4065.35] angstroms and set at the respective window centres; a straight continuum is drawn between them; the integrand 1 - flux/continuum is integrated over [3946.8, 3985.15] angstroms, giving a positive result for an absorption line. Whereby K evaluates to 8.6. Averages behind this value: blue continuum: 1.26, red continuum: 2.21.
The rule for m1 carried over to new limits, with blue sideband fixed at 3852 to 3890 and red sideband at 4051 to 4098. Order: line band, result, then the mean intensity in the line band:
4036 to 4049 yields -0.083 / 2.2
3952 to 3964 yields 0.066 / 1.46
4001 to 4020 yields -0.189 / 2.21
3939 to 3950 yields 0.193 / 1.24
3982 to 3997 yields -0.198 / 2.09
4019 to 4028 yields -0.182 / 2.29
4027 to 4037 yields -0.121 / 2.21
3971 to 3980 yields 0.296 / 1.27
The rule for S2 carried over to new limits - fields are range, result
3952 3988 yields 1.39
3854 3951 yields 1.2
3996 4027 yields 2.21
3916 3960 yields 1.22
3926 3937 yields 0.727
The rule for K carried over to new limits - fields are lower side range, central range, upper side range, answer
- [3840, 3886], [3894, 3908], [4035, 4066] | -2.0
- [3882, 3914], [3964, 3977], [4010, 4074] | 6.0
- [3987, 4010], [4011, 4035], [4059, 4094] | -1.2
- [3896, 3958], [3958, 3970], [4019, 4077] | 4.3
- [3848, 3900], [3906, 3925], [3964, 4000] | -3.6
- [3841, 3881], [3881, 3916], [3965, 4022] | -3.7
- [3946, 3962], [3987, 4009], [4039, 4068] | -3.7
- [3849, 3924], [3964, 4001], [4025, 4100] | 3.6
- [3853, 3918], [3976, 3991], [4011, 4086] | -0.1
